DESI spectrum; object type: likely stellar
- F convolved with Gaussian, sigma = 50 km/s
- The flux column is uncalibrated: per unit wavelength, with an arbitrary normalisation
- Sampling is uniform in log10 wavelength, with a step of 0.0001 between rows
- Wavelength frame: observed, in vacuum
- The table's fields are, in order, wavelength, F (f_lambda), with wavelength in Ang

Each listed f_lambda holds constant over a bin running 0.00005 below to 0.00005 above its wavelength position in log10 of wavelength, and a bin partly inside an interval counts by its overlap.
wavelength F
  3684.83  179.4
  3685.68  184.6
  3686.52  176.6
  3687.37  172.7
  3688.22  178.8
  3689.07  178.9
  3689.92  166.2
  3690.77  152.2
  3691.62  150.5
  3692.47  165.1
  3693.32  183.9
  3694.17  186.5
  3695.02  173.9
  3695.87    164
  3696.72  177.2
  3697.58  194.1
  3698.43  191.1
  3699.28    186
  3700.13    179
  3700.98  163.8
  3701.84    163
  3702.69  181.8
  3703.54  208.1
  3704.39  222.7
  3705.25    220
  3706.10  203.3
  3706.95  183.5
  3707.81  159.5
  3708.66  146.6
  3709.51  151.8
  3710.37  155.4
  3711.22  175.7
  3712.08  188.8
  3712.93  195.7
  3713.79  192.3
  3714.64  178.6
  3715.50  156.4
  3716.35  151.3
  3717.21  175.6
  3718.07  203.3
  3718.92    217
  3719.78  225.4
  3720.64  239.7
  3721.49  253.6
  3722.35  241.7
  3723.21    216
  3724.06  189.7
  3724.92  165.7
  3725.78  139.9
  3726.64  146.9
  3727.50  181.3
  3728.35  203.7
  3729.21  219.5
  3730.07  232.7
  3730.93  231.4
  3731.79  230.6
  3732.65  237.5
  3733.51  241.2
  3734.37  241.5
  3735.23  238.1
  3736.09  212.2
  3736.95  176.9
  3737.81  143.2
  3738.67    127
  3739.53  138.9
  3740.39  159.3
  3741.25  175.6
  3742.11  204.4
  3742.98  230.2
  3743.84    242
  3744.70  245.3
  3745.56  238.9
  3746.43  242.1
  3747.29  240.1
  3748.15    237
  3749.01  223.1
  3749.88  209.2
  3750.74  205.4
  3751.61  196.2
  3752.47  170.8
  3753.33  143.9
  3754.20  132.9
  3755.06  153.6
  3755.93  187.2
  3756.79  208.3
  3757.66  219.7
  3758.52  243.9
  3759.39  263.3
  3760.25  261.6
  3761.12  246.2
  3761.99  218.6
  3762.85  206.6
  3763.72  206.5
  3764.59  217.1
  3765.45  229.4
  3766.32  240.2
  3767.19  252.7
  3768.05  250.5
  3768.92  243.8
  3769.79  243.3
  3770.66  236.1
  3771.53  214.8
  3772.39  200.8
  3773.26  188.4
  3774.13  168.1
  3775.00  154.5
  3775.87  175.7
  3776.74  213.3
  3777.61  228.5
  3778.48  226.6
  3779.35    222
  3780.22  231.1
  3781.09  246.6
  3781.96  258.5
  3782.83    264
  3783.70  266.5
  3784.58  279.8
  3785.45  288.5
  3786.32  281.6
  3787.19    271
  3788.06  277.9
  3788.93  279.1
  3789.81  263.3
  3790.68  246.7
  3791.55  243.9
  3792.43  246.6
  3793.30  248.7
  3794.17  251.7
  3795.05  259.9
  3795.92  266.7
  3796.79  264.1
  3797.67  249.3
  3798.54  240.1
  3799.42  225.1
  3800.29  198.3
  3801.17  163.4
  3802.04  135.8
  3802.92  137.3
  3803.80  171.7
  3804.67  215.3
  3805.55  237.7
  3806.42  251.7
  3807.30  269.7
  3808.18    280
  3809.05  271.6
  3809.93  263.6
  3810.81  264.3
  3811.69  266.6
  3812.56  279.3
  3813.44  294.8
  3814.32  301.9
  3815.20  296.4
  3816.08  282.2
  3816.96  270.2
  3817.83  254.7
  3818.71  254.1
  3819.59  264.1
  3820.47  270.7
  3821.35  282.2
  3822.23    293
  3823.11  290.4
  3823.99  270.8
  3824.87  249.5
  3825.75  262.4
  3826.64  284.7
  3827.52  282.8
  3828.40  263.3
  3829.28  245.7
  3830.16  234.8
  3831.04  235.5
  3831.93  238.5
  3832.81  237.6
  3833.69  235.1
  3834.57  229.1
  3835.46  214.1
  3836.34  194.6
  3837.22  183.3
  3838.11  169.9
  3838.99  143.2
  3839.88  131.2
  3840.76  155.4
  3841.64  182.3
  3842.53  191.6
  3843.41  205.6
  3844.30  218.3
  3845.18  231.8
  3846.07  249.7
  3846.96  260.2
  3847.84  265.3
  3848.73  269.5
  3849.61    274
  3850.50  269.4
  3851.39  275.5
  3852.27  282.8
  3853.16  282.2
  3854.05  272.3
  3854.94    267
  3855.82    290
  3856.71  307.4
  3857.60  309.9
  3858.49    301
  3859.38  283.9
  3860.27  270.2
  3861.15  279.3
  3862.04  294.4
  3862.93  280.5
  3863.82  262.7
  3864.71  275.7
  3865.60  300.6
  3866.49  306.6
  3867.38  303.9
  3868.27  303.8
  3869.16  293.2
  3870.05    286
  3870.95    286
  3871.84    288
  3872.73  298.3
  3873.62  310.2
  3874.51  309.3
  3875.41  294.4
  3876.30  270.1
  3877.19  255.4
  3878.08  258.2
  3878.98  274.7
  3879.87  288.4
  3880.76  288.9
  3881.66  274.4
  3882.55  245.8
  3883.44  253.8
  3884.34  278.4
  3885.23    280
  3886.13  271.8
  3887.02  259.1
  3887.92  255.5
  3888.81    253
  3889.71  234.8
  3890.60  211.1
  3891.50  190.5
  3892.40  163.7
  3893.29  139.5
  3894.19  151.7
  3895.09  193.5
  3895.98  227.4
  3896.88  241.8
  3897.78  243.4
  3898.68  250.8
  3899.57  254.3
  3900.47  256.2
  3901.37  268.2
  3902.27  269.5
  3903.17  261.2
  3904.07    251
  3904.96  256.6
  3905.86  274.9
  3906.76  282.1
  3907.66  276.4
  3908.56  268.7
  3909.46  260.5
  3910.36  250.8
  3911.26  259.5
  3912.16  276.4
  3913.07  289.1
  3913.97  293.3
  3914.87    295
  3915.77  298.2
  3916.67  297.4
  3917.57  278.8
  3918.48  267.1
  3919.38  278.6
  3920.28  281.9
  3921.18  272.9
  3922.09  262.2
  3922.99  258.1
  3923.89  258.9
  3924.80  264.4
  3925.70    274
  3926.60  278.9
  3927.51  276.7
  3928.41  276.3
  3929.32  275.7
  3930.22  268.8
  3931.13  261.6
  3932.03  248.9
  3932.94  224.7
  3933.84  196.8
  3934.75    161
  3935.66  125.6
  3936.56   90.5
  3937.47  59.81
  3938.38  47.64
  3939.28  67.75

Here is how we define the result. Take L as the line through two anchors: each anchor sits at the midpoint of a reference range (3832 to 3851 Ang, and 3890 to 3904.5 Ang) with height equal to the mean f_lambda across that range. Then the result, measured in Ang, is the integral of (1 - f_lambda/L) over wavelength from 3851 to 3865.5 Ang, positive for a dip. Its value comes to -4.4 Ang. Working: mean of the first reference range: 215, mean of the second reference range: 223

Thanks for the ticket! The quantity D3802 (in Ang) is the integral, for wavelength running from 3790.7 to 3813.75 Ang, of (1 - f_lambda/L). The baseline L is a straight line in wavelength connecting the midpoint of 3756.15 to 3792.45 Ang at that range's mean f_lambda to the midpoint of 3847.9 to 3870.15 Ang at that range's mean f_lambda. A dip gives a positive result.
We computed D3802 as 1.3 Ang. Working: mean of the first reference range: 236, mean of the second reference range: 285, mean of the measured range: 238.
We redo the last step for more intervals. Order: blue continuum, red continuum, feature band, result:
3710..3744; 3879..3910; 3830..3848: 1.7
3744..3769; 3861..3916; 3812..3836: -2.2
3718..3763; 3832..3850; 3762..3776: -0.4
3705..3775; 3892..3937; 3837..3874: -4.2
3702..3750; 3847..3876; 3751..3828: 0.6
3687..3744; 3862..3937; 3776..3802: -3.5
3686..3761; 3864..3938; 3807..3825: -3.9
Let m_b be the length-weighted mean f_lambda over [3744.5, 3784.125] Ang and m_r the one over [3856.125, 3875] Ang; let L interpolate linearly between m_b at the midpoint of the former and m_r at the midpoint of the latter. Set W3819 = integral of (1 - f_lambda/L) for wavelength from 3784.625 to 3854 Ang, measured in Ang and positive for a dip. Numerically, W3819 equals 3.4 Ang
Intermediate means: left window 219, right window 293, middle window 245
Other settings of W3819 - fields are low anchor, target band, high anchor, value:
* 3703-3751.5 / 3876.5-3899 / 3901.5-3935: 1.39 Ang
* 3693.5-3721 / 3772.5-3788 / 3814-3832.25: 0.25 Ang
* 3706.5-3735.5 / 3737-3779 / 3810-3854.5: 1.11 Ang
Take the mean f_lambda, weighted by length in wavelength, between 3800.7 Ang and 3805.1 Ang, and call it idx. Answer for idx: 165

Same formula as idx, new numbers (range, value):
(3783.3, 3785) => 272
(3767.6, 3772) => 238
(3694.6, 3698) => 177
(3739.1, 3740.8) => 149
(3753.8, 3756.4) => 159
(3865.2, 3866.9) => 304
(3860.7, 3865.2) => 279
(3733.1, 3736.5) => 233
